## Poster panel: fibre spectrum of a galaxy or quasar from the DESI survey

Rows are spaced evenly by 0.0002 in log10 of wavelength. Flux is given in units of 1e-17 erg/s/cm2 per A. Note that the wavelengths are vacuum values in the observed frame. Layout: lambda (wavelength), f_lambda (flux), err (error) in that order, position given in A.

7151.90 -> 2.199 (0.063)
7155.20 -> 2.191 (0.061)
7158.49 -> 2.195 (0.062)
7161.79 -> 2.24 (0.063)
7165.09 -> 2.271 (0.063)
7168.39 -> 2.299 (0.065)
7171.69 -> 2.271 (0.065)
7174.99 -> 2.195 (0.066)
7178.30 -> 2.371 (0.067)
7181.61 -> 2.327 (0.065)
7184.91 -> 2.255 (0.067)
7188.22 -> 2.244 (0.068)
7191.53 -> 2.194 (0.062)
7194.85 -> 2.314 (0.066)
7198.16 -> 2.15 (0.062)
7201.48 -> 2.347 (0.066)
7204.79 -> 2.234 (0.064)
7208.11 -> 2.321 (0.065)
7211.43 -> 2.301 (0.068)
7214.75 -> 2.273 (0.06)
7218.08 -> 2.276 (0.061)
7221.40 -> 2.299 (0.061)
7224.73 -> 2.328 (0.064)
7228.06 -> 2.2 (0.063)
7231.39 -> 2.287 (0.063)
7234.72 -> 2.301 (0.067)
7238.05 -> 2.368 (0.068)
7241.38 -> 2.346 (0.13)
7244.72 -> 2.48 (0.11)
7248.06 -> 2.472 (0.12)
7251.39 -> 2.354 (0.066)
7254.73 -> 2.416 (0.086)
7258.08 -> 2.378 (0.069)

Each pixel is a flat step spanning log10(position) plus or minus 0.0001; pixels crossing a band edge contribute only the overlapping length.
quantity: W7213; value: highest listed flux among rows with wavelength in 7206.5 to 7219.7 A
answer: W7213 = 2.321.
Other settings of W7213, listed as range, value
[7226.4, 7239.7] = 2.368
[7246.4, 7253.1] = 2.472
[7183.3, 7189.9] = 2.255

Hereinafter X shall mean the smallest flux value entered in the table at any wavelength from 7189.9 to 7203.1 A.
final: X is 2.15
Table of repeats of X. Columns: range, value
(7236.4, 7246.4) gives 2.346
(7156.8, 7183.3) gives 2.195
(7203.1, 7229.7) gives 2.2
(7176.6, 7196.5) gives 2.194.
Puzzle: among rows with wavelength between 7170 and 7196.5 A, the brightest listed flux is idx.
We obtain 2.371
